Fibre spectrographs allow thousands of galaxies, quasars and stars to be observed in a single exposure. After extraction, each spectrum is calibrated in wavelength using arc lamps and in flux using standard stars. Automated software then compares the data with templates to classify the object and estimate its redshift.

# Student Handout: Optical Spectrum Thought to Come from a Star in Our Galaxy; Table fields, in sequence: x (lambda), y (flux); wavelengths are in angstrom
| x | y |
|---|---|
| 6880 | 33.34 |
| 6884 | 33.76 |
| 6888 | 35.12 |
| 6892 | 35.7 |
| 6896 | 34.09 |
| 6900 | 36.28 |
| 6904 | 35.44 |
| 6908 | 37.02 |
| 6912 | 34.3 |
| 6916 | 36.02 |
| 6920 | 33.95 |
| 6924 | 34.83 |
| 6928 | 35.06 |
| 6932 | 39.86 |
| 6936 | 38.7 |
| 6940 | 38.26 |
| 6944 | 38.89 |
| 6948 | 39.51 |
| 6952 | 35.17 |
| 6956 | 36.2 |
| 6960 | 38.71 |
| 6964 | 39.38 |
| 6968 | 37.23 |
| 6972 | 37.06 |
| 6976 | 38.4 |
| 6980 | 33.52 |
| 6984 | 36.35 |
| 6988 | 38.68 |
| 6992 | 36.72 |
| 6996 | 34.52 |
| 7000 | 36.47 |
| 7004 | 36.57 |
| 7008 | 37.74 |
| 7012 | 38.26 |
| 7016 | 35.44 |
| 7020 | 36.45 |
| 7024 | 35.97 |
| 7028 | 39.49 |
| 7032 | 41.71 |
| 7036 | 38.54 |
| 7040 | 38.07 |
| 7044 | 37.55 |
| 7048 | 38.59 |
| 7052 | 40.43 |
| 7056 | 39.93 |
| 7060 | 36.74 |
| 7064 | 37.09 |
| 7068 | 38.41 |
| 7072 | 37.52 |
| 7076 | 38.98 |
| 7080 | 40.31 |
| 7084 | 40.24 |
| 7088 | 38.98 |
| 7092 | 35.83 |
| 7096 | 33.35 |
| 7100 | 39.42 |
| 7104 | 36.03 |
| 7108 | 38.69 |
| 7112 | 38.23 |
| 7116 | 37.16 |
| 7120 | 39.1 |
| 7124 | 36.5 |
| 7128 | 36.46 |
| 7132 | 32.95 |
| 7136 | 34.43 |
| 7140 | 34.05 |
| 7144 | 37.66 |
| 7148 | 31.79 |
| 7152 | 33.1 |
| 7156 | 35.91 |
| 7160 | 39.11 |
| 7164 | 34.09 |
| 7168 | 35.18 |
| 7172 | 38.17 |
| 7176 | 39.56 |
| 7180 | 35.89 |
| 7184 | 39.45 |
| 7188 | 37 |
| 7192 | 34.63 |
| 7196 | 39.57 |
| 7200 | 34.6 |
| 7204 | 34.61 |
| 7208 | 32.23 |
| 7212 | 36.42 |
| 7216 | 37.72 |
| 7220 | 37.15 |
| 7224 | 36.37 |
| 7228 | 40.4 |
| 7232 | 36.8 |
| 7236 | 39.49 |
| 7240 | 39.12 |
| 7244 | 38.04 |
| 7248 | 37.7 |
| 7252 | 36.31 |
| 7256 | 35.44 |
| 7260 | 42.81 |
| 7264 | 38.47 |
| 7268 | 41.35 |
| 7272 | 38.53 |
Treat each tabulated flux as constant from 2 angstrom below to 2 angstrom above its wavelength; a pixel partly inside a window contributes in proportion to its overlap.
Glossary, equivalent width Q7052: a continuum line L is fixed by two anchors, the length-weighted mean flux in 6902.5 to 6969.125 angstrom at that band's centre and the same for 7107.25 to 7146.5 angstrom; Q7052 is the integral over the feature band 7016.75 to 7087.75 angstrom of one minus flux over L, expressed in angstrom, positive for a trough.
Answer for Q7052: -3.7 angstrom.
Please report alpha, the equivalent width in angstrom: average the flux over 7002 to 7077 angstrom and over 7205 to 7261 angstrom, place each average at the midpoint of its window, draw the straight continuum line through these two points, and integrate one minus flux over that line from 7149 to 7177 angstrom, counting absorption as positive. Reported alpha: 1.11 angstrom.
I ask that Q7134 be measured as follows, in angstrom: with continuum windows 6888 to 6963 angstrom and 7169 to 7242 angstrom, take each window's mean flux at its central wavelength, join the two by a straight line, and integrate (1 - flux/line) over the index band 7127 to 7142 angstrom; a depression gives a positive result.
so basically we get 1.08 angstrom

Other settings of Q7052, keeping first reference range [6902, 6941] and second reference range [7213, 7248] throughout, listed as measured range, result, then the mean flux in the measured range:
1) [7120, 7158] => 2.6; 35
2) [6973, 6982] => 0.1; 36.1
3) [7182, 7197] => 0.1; 37.5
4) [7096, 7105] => 0.1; 36.9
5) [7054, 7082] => -1.0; 38.4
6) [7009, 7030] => -0.2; 37.2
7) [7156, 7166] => 0.3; 36.5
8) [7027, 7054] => -1.6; 39.2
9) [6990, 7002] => 0.3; 35.9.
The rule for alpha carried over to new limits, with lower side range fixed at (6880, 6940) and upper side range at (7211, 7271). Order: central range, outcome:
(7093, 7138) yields 0.9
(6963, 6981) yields -0.5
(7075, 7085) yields -0.8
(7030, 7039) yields -0.8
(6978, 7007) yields 0.2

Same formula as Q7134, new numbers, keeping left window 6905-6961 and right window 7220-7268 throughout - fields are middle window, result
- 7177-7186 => 0.0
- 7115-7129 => 0.1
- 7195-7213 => 1.4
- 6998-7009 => 0.1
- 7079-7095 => -0.3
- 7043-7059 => -0.7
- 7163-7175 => 0.5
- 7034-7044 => -0.2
